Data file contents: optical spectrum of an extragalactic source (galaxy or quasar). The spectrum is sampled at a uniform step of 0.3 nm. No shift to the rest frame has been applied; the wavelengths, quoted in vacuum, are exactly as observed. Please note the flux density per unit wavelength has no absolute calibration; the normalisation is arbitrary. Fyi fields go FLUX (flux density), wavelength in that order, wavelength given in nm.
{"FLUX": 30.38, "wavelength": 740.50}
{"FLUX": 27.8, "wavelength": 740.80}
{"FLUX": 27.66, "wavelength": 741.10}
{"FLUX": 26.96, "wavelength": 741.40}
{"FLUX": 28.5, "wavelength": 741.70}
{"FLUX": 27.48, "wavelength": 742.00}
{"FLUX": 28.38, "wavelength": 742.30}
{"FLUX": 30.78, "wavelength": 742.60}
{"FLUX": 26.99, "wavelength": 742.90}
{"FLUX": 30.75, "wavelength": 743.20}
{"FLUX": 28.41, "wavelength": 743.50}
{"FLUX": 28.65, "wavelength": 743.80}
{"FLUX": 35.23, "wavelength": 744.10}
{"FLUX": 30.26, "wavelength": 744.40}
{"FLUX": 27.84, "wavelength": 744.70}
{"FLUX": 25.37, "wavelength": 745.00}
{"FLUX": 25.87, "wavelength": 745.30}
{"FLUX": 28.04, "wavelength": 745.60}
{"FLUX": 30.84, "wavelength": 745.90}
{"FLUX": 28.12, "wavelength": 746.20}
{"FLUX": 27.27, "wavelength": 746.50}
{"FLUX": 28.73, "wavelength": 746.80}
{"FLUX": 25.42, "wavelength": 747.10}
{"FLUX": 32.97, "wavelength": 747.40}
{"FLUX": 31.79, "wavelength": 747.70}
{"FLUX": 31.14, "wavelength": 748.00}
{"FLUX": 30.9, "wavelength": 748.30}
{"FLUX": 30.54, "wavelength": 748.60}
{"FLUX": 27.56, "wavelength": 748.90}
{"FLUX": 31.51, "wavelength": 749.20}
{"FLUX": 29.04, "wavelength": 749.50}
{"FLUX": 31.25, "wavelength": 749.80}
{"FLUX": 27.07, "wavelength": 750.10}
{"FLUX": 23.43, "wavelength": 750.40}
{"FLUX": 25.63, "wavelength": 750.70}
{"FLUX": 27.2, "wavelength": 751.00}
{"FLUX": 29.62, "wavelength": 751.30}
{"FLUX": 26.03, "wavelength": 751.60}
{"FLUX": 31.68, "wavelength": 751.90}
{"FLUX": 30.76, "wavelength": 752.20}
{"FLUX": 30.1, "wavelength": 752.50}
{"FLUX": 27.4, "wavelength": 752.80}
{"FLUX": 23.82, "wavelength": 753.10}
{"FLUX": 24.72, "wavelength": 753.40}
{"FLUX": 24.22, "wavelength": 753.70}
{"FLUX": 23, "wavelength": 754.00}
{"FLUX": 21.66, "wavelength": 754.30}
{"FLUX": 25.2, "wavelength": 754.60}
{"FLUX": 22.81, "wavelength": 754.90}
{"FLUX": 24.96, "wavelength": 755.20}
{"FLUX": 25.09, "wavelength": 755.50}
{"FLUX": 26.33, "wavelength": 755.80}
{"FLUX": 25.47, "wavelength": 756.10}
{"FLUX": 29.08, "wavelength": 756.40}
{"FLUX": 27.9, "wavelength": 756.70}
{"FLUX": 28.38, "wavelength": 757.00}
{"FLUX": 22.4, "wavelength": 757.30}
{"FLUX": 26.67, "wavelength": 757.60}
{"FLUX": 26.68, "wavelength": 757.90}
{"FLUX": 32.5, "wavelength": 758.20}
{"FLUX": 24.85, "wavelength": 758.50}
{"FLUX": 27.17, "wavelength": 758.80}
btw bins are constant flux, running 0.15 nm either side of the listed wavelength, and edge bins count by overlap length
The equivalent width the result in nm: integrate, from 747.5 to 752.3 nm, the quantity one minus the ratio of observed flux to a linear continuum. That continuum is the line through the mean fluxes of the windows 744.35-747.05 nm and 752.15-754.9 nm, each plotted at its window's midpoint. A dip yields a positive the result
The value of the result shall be -0.47 nm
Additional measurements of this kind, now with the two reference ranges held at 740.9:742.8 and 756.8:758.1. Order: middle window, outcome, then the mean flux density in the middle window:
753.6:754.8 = 0.15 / 23.5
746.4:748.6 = -0.18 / 29.9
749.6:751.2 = 0.01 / 27.1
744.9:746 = 0.01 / 27.5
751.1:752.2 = -0.09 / 29.2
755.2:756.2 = 0.04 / 25.5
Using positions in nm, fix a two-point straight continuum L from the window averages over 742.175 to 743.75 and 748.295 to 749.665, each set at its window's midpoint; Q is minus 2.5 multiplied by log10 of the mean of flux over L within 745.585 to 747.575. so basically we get 0.02 mag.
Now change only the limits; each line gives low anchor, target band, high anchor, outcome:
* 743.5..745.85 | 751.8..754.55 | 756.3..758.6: 0.064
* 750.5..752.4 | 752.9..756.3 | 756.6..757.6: 0.116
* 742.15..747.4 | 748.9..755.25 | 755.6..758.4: 0.043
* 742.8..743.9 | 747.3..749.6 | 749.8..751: -0.137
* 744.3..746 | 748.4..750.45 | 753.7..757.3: -0.083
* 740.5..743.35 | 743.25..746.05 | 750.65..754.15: -0.034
